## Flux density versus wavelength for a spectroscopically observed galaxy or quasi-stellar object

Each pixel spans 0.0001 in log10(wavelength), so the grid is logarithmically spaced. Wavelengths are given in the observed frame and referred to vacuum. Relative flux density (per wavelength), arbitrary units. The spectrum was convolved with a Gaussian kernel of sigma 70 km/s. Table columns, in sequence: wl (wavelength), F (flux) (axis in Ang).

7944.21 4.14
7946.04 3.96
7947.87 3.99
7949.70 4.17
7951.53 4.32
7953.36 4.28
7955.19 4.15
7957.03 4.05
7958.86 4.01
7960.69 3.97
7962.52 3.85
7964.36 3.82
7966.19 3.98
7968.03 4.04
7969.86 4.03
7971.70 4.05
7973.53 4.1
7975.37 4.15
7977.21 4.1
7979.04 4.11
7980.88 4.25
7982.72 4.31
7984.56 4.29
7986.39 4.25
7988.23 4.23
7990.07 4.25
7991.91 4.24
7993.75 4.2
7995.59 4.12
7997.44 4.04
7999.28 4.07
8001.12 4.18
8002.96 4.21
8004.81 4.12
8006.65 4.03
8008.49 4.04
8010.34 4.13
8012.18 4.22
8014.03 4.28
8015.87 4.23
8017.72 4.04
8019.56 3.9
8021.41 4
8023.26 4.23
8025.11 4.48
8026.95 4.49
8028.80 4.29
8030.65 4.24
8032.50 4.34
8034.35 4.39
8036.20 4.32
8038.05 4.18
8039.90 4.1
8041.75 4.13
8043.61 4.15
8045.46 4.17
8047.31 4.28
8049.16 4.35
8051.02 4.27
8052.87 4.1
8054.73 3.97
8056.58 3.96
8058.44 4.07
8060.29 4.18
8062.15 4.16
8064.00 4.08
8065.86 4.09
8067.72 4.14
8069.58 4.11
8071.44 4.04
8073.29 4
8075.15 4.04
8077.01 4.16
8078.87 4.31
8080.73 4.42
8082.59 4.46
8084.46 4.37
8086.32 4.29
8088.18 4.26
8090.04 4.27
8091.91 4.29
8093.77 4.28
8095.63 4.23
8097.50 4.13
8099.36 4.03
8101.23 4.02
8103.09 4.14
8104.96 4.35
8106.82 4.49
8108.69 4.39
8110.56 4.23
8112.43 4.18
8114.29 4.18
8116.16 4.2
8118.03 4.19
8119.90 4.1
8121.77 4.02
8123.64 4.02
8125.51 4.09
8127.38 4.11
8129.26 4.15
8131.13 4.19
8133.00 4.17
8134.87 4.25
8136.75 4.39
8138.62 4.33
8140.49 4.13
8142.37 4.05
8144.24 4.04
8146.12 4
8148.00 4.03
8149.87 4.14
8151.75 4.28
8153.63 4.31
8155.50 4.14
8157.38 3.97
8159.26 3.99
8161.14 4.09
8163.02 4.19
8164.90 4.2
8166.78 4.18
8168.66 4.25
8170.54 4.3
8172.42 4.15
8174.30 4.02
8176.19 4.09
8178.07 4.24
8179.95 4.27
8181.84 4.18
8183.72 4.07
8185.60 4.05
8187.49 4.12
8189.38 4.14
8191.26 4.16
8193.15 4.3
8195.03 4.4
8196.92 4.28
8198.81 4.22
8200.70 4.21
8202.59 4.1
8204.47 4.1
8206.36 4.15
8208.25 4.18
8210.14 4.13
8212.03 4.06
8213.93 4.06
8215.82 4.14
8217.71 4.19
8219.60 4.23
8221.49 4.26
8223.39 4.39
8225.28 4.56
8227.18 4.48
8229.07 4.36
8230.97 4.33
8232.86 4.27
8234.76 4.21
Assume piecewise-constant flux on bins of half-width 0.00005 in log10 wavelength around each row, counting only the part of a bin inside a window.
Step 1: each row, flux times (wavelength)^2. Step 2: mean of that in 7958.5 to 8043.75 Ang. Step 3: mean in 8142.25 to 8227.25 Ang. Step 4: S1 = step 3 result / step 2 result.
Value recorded 1.1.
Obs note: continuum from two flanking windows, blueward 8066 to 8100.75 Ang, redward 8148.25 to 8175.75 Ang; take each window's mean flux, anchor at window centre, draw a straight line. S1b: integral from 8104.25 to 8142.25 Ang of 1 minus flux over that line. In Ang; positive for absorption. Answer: -0.2 Ang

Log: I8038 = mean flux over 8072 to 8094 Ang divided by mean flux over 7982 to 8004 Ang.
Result 1.01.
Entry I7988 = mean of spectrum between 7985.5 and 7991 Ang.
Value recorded 4.24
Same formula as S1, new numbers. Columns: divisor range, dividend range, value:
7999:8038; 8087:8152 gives 1.02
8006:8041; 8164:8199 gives 1.04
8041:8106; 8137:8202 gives 1.02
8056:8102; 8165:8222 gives 1.03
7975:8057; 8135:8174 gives 1.03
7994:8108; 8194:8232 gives 1.05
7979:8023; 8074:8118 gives 1.05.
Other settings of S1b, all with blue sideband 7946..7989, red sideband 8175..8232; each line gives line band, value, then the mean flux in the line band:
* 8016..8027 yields -0.1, 4.17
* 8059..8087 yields -0.2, 4.19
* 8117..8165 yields 0.6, 4.14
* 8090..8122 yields -0.3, 4.21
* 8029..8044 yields -0.4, 4.24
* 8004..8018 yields -0.1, 4.14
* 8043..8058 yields 0.0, 4.15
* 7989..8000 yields -0.1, 4.15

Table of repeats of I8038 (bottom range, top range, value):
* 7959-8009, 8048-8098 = 1.02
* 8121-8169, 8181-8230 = 1.02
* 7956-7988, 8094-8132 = 1.02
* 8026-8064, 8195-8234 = 1.01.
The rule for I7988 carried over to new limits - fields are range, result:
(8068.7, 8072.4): 4.08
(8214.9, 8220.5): 4.19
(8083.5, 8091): 4.29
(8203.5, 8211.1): 4.14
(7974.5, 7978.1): 4.12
